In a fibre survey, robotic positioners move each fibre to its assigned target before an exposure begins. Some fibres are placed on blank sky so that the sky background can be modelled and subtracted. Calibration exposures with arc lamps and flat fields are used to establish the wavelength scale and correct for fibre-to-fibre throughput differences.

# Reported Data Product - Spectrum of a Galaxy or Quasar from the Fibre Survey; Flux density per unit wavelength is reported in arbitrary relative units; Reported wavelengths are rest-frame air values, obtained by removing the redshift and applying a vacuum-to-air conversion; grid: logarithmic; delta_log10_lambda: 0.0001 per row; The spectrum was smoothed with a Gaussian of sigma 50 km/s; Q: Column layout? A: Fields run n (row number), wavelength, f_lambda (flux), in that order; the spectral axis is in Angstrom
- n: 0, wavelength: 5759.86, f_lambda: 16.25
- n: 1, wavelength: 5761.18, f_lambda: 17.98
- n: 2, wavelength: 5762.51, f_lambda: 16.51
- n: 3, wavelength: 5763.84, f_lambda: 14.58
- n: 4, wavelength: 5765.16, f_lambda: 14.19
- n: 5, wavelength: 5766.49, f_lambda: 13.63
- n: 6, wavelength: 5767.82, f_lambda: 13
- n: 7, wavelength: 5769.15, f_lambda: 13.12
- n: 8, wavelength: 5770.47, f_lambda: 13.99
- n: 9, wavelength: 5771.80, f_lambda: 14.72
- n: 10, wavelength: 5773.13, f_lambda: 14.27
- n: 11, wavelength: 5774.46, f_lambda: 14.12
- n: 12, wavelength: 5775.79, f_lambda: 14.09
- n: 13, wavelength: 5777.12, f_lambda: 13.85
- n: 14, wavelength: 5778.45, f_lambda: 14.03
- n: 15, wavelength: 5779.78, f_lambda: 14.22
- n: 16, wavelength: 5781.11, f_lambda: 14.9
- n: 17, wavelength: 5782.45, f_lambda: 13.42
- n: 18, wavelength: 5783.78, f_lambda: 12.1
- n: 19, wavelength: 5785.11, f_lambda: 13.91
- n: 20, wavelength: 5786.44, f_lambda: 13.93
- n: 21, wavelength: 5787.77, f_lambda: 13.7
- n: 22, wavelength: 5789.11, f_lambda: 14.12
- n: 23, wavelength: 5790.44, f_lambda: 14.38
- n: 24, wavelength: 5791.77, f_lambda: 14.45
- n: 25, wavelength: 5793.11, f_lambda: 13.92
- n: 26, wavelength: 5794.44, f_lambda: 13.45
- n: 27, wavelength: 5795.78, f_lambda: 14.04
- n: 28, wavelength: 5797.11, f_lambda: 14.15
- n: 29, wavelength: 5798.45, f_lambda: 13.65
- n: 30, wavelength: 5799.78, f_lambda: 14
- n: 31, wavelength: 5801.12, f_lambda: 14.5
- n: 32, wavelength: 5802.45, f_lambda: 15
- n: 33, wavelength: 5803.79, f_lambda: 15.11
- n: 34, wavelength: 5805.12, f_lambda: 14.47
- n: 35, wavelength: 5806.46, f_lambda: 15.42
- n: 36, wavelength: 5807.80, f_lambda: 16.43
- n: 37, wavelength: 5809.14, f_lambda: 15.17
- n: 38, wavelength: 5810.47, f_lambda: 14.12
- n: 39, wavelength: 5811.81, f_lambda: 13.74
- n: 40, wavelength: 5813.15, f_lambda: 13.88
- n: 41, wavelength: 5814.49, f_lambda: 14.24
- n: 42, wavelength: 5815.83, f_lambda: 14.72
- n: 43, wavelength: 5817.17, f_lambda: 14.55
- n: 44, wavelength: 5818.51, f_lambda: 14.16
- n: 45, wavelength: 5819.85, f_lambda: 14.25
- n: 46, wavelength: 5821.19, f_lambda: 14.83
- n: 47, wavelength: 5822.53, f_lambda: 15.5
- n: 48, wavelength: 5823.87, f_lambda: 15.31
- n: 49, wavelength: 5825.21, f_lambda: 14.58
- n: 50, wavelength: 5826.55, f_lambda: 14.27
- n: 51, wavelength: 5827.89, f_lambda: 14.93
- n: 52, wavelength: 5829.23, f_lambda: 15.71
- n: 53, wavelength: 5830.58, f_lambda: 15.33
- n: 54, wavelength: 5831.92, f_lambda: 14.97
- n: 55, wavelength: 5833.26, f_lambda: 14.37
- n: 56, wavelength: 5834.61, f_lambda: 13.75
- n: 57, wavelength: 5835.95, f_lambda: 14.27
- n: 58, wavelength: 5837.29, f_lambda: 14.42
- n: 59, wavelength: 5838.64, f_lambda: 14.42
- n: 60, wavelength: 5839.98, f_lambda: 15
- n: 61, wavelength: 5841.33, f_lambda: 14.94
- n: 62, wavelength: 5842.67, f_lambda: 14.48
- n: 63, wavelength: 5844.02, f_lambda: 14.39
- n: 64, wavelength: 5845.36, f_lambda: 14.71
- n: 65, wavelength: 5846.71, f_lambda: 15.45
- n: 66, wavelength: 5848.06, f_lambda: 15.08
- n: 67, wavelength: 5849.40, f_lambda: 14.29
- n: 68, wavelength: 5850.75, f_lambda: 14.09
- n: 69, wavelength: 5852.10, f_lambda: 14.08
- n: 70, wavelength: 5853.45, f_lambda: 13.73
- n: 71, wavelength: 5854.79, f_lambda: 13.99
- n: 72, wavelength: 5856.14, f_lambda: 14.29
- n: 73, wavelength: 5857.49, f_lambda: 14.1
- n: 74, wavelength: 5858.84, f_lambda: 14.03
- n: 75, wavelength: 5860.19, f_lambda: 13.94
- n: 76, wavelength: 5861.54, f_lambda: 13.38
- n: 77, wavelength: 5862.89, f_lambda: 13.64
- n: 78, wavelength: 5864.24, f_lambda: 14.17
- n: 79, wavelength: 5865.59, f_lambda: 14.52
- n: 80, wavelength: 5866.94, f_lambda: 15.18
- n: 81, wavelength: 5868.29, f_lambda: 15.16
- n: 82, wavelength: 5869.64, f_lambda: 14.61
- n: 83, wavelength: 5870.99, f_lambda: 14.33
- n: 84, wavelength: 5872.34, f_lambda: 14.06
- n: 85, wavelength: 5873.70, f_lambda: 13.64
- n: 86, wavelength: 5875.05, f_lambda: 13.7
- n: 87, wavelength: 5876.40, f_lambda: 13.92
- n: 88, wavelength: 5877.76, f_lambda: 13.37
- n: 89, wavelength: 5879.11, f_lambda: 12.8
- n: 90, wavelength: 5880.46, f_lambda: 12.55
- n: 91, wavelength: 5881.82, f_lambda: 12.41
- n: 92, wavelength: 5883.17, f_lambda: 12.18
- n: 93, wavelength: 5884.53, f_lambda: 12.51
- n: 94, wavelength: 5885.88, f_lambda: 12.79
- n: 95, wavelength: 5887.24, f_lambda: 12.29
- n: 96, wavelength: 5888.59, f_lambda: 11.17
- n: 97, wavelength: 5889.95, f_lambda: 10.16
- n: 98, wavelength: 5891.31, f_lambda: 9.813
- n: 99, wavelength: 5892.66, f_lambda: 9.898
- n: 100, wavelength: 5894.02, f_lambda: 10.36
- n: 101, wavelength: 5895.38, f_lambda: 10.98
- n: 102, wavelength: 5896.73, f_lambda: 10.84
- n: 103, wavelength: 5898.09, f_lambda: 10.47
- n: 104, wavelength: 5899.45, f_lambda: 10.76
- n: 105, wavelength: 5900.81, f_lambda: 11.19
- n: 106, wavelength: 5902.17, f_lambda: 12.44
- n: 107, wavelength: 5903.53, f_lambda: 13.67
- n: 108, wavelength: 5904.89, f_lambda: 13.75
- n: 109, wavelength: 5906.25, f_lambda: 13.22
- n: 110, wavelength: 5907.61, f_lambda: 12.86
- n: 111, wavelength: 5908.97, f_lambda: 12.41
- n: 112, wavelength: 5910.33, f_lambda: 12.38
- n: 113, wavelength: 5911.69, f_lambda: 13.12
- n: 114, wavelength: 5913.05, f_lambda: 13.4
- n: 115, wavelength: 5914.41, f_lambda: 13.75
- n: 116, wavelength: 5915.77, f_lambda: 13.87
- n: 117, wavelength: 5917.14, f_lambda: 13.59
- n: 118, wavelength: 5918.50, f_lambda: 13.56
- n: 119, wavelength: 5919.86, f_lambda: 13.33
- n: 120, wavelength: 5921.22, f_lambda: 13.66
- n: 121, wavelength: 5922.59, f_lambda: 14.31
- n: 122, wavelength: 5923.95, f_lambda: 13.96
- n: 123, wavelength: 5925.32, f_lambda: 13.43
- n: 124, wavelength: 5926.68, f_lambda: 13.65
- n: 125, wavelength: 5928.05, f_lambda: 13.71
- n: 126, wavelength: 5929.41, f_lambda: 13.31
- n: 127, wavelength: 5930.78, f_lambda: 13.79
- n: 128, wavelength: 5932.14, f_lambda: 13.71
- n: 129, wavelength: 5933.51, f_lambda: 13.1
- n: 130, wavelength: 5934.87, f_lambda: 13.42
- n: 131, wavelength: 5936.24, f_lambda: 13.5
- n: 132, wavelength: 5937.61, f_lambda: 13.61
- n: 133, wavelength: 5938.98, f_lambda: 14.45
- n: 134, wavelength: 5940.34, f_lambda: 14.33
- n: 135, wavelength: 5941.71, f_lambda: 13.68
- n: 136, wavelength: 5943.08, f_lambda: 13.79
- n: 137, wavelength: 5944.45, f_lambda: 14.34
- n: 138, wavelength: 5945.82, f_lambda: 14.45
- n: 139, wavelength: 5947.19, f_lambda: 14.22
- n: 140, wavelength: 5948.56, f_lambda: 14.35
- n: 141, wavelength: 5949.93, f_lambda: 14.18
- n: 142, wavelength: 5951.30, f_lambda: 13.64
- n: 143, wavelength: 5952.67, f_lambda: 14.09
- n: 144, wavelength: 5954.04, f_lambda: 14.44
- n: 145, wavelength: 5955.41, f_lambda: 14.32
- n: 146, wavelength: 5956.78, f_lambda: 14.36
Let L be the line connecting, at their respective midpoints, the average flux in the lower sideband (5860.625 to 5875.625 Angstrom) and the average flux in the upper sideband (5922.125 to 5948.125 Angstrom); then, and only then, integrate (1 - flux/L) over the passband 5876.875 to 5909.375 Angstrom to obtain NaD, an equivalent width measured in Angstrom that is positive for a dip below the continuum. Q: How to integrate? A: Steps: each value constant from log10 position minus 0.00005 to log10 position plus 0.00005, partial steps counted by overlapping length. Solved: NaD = 5.1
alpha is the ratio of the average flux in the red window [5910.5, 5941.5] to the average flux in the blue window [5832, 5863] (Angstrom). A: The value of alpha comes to 1.0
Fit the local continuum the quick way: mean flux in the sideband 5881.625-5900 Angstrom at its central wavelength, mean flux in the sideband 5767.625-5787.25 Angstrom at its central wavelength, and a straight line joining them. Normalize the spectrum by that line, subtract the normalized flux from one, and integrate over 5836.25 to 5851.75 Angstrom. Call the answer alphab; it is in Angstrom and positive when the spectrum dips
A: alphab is -3.0 Angstrom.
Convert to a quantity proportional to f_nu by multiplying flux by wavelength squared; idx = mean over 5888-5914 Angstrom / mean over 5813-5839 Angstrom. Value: 0.82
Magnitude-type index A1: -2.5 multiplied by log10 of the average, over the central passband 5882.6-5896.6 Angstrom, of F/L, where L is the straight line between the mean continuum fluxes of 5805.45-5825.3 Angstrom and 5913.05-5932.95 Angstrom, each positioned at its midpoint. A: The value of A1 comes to 0.243 mag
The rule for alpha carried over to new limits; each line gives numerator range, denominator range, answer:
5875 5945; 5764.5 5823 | 0.90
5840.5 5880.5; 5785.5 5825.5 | 0.98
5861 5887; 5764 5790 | 0.98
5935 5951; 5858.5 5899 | 1.10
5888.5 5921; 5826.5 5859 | 0.84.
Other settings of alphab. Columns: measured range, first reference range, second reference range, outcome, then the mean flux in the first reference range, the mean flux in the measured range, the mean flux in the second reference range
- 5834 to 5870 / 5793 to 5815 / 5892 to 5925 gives -2.08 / 14.4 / 14.4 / 12.6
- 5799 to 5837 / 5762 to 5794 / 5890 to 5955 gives -2.53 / 14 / 14.7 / 13.1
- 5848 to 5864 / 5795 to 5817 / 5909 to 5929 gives 0.07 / 14.5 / 14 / 13.5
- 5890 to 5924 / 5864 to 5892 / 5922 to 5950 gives 2.76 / 13.1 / 12.4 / 13.9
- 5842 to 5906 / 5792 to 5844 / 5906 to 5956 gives 4.63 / 14.6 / 13.1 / 13.7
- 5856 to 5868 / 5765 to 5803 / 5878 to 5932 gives -1.03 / 14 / 14.2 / 12.5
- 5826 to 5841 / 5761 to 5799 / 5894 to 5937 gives -1.13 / 14.1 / 14.7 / 13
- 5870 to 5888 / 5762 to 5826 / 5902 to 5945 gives 0.87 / 14.3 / 13.1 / 13.5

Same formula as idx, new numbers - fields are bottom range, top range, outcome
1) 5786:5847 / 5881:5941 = 0.90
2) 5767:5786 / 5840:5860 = 1.07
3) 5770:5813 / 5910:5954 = 1.01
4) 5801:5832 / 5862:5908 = 0.87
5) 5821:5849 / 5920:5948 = 0.97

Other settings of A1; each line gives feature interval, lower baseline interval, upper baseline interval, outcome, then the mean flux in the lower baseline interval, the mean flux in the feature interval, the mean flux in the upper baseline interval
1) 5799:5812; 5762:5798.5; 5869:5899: -0.097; 14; 14.8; 12.2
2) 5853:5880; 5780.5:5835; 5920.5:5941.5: 0.005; 14.4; 14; 13.7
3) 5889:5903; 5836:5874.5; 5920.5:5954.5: 0.298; 14.4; 10.7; 13.9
